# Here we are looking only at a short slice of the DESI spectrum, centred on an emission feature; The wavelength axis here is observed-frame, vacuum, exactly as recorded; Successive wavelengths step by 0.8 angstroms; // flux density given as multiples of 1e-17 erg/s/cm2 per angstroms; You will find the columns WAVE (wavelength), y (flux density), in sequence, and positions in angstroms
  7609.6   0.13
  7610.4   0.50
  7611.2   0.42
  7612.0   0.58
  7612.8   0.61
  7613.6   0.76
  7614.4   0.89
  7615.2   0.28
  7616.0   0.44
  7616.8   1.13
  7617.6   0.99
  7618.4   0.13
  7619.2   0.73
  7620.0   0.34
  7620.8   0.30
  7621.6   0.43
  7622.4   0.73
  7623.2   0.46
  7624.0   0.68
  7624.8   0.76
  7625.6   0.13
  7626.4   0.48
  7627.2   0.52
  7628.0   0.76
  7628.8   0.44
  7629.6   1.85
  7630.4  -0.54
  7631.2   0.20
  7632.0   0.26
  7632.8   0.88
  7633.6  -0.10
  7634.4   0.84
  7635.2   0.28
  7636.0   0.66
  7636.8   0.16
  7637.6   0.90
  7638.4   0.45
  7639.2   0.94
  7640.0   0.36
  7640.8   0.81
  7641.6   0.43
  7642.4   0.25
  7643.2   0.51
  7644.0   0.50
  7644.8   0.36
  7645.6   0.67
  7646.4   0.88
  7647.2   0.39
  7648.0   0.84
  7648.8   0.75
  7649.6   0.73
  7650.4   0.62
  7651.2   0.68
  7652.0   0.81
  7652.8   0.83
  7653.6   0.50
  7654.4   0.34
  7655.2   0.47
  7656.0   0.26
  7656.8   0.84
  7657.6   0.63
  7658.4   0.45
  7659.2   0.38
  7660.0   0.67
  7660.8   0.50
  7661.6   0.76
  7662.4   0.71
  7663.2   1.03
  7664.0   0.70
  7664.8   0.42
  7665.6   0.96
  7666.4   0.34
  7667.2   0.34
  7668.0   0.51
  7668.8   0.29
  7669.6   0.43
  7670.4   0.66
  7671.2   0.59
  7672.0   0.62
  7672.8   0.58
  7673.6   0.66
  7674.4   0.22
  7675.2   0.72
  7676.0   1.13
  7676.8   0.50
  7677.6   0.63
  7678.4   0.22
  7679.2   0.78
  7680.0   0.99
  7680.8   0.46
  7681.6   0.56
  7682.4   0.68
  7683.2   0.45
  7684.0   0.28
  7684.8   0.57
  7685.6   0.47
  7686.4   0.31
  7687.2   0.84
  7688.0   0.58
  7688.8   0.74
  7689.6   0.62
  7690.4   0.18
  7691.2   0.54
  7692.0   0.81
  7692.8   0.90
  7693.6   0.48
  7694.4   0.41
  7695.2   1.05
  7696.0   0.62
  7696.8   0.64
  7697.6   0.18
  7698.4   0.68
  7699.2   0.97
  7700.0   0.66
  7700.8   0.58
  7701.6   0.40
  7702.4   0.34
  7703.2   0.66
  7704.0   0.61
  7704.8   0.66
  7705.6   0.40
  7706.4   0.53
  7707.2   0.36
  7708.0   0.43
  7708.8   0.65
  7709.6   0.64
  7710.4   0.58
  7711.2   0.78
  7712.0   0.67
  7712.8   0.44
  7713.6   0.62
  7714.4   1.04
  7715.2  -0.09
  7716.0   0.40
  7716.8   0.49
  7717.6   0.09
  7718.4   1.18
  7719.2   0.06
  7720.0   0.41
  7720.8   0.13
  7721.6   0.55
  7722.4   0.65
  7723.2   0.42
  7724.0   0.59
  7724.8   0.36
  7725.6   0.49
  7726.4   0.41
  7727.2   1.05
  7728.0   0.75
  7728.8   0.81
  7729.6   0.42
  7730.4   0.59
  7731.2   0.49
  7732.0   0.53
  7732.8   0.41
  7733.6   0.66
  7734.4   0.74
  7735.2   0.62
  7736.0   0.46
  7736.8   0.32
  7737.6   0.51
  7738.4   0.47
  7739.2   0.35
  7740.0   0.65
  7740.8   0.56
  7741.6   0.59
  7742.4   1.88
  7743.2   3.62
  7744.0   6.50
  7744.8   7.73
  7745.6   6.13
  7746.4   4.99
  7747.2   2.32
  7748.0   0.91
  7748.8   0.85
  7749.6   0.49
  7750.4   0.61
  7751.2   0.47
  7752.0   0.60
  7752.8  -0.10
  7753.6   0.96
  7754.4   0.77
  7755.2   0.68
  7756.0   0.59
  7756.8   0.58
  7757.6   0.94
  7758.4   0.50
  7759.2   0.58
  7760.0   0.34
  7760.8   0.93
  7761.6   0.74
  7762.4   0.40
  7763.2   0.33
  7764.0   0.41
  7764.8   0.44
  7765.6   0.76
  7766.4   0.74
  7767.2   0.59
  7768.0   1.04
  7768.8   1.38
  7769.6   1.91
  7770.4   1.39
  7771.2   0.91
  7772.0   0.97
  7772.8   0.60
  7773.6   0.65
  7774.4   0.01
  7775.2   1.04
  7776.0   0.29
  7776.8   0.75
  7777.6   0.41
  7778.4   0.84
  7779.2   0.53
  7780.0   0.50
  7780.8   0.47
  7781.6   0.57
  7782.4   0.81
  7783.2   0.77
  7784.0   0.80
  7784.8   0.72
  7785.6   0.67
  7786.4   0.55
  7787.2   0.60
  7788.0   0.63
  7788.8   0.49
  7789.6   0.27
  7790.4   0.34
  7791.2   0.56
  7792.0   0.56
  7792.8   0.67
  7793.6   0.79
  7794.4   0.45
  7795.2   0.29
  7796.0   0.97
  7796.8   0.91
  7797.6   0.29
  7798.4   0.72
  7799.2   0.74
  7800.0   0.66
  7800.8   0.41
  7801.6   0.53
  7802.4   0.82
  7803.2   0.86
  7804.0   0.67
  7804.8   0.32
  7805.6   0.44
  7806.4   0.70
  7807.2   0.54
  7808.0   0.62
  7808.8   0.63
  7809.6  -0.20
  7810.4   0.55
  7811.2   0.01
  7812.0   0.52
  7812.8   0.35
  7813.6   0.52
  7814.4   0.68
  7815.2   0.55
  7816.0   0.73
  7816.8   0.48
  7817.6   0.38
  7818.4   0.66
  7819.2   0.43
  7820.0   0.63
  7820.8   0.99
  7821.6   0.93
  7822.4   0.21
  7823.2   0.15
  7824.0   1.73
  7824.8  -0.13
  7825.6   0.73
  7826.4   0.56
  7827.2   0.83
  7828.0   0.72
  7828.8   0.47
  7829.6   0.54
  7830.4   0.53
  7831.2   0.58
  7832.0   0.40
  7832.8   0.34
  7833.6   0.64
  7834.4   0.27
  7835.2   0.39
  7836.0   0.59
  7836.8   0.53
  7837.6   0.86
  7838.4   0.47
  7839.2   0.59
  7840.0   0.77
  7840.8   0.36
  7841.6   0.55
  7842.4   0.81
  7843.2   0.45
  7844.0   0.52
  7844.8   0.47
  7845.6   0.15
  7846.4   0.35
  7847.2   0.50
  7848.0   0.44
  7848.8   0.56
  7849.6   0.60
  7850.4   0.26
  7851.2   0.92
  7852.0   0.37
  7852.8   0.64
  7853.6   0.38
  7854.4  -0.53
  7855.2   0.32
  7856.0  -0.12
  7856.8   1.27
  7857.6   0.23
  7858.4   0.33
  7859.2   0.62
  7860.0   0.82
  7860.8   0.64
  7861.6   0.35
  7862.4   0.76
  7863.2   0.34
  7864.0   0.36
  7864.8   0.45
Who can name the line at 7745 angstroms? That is H-alpha 6563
